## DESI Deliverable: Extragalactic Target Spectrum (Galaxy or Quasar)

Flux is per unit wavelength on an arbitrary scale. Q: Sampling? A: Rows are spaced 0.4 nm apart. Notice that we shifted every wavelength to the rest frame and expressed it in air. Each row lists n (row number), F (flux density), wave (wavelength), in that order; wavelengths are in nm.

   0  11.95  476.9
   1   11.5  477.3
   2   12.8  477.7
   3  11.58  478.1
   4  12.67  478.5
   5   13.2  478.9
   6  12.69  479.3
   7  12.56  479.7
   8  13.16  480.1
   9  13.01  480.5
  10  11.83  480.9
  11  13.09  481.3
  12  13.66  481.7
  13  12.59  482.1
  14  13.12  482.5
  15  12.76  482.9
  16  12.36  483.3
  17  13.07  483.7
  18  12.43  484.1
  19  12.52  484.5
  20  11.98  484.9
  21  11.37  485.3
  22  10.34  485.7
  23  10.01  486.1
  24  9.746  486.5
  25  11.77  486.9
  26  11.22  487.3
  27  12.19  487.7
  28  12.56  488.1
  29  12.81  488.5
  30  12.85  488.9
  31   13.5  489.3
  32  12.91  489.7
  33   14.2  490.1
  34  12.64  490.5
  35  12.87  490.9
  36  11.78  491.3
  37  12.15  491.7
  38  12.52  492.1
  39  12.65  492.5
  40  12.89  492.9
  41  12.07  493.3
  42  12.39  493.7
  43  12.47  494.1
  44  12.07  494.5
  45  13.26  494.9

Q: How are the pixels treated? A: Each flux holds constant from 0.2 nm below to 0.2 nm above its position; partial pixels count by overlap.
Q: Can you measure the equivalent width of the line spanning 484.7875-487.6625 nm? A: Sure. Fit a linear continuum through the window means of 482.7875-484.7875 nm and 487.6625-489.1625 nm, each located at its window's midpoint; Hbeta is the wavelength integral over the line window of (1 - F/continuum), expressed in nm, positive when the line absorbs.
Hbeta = 0.38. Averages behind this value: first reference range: 12.6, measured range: 11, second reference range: 12.7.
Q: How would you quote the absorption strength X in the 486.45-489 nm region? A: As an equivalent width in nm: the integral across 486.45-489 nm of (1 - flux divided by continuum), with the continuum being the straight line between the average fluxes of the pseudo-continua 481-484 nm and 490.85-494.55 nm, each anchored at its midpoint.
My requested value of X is 0.13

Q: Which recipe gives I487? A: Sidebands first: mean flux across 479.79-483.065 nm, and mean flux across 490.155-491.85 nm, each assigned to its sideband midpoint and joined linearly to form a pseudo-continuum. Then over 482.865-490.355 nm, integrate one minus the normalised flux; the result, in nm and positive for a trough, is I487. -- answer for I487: 0.33 nm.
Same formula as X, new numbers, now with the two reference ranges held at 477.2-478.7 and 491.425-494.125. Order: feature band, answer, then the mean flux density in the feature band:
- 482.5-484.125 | -0.06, 12.7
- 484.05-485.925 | 0.10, 11.6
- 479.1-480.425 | -0.07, 12.8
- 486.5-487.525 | 0.10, 11.2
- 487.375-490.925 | -0.15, 12.9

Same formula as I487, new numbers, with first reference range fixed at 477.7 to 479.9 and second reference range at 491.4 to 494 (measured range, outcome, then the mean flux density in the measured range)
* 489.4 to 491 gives -0.10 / 13.2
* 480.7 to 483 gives -0.06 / 12.8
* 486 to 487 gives 0.16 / 10.4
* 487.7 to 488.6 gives -0.01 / 12.6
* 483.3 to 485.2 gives 0.01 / 12.4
